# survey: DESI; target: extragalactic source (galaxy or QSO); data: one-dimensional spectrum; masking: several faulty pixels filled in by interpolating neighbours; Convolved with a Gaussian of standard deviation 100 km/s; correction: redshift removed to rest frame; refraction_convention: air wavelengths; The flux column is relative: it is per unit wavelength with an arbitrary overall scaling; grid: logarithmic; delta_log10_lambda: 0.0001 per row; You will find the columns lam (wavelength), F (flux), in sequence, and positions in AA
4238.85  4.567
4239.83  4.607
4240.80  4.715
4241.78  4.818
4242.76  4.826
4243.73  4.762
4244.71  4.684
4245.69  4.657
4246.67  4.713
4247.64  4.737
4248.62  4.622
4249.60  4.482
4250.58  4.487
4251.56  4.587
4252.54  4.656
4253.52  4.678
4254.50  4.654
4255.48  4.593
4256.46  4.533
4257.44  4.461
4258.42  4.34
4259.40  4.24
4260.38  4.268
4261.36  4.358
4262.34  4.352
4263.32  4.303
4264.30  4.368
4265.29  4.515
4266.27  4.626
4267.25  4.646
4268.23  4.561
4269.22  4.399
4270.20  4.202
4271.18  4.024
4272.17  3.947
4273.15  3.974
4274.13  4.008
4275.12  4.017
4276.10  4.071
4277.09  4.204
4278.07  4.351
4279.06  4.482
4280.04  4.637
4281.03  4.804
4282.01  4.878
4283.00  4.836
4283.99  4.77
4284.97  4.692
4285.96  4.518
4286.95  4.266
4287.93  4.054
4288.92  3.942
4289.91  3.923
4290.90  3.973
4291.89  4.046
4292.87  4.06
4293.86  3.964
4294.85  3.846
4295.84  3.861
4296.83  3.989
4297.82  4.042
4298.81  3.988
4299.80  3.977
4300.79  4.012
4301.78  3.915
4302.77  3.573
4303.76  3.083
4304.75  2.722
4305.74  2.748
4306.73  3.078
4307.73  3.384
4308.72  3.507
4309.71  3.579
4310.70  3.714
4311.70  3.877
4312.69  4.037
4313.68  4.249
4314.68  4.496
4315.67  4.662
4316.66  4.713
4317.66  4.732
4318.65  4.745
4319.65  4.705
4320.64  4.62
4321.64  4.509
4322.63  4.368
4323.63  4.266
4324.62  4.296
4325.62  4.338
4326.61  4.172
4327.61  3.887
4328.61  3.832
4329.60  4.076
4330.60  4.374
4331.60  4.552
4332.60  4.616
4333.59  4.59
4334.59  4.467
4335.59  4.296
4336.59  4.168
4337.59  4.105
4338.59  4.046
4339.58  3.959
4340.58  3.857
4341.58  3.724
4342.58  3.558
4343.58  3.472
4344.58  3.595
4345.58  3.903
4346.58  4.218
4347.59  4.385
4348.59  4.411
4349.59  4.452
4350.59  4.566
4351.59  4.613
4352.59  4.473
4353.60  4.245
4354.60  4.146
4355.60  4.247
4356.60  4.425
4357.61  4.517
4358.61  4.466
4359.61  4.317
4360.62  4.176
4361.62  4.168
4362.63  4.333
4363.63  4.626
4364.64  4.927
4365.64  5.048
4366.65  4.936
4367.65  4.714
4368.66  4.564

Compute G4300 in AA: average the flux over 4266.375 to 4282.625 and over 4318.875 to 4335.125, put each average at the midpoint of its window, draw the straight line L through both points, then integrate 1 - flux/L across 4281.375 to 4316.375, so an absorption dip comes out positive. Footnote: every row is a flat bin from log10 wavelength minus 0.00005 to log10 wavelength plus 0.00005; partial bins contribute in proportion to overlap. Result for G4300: 3.14 AA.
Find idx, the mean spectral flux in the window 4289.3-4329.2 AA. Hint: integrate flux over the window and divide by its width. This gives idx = 3.99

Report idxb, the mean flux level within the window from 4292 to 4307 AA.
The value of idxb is 3.68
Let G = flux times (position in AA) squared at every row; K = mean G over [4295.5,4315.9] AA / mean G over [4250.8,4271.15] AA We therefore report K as 0.85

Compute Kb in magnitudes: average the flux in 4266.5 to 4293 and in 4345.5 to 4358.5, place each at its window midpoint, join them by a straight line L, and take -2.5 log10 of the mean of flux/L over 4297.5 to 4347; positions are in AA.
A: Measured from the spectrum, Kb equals 0.08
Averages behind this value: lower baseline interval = 4.31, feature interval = 4.03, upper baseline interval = 4.37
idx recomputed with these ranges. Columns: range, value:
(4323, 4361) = 4.21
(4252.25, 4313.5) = 4.13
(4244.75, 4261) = 4.55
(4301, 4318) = 3.76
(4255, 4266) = 4.4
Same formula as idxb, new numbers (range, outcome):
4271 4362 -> 4.14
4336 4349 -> 3.95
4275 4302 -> 4.22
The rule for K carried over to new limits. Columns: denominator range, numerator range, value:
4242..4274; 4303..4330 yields 0.92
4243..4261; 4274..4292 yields 0.97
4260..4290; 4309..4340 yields 1.01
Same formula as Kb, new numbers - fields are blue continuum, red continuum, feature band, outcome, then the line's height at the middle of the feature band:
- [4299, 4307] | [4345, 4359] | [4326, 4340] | -0.06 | 3.99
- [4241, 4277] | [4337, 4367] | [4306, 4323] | 0.05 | 4.34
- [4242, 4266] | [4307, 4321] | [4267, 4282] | 0.03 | 4.42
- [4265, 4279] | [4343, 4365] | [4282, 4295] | 0.00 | 4.26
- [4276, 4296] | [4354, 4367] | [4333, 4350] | 0.09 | 4.44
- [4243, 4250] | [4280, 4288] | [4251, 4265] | 0.05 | 4.66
